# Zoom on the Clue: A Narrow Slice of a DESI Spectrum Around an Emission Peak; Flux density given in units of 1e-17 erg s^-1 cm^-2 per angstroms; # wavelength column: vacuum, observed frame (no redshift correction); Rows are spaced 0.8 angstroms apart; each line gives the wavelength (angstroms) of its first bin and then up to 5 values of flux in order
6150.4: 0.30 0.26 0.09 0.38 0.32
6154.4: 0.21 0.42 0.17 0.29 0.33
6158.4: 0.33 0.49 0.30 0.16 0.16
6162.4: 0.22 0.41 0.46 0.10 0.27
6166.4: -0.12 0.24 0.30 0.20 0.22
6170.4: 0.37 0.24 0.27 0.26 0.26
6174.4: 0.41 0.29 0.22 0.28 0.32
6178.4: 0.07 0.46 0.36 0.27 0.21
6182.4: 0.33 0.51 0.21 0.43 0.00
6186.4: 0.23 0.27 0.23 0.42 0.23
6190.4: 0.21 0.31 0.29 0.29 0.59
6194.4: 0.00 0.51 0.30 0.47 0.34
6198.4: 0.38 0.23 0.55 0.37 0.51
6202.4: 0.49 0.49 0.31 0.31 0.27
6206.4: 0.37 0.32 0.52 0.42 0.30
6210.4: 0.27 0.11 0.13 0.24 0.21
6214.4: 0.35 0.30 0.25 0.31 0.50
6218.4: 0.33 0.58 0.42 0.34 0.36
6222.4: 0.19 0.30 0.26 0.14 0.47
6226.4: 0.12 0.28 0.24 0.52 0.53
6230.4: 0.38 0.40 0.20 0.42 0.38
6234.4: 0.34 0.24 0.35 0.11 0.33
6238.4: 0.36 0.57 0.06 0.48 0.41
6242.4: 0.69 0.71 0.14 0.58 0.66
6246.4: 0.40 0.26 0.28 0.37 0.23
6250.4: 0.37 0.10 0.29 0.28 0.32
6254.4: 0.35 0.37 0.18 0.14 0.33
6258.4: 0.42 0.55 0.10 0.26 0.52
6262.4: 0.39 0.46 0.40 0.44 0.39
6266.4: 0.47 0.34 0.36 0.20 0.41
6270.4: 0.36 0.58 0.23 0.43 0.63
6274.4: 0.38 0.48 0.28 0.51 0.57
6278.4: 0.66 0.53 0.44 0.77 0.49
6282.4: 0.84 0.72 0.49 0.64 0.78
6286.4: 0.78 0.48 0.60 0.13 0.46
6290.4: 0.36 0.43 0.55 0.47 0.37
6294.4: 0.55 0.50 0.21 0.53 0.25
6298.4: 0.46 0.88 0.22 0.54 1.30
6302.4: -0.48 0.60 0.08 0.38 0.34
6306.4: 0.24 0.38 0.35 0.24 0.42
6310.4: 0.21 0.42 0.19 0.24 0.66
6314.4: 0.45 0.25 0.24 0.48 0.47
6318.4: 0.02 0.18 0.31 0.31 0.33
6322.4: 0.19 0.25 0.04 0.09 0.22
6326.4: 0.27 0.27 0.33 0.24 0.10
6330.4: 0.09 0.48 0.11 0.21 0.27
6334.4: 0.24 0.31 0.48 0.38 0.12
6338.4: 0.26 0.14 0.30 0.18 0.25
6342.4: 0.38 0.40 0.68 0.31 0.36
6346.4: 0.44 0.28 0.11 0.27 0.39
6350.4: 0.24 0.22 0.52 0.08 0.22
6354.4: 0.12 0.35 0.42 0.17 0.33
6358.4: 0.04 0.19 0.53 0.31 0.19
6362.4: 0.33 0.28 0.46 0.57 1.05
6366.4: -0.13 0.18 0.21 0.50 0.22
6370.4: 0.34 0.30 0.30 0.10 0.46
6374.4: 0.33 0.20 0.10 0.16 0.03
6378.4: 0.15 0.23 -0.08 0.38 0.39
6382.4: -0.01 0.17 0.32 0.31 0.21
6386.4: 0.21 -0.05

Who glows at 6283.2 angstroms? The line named C III]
